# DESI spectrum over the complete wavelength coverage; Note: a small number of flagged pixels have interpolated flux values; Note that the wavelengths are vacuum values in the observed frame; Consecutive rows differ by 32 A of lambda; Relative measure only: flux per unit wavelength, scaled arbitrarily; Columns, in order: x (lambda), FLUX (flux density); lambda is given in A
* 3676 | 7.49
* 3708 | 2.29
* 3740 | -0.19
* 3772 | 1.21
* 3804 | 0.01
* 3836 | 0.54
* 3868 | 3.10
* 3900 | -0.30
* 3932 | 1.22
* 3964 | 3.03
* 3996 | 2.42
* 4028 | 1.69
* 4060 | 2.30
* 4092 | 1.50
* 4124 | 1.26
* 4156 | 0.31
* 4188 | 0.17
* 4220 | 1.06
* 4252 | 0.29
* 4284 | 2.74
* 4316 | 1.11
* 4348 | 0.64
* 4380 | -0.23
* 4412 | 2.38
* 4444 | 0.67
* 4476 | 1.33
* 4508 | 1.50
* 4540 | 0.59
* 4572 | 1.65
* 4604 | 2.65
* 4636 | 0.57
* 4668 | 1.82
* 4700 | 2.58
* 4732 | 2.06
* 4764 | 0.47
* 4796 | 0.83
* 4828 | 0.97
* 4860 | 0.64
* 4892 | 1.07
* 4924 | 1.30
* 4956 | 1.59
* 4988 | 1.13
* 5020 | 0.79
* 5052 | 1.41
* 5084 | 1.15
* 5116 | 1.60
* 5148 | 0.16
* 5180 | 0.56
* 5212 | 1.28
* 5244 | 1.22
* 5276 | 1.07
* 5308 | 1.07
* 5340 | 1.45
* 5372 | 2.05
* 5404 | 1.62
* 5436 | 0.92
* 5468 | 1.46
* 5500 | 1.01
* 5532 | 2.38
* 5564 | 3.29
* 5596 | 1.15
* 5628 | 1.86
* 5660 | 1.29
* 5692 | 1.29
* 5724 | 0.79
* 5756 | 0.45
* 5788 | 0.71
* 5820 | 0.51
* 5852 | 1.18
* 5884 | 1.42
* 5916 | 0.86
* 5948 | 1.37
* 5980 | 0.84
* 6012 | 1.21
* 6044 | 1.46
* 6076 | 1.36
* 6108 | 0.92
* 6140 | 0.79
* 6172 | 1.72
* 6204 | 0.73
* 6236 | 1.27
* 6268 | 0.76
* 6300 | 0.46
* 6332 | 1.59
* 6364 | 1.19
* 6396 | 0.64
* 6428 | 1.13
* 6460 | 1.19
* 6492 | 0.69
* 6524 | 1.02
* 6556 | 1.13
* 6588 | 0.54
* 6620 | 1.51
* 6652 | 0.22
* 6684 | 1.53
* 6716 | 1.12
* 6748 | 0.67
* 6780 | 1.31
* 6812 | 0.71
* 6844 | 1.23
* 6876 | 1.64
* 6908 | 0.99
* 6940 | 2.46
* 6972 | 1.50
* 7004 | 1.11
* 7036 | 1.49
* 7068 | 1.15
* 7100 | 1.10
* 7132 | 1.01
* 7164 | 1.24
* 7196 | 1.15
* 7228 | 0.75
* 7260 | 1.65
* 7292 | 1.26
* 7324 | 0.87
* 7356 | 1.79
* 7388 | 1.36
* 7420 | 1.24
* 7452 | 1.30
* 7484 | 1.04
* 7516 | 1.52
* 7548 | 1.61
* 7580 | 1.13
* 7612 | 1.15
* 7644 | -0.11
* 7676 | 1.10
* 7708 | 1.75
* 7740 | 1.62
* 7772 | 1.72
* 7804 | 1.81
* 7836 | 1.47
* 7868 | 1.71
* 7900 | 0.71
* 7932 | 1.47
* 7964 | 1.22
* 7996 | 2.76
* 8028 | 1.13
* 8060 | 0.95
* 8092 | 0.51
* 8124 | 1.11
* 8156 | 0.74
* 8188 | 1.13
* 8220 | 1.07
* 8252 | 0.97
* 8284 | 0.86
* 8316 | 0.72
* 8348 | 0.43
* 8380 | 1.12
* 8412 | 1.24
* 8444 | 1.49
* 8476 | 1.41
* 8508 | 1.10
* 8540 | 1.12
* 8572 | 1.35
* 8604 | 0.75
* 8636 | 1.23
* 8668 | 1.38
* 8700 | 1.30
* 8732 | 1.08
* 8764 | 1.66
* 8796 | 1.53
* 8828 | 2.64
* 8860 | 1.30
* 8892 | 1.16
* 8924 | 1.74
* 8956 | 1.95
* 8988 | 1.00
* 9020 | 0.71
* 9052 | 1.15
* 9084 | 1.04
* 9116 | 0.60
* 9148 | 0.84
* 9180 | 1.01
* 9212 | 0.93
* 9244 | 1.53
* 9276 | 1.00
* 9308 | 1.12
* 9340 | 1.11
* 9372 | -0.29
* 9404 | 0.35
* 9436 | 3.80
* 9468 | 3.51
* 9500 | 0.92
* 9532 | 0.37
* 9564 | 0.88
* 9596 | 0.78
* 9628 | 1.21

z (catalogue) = 0.86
